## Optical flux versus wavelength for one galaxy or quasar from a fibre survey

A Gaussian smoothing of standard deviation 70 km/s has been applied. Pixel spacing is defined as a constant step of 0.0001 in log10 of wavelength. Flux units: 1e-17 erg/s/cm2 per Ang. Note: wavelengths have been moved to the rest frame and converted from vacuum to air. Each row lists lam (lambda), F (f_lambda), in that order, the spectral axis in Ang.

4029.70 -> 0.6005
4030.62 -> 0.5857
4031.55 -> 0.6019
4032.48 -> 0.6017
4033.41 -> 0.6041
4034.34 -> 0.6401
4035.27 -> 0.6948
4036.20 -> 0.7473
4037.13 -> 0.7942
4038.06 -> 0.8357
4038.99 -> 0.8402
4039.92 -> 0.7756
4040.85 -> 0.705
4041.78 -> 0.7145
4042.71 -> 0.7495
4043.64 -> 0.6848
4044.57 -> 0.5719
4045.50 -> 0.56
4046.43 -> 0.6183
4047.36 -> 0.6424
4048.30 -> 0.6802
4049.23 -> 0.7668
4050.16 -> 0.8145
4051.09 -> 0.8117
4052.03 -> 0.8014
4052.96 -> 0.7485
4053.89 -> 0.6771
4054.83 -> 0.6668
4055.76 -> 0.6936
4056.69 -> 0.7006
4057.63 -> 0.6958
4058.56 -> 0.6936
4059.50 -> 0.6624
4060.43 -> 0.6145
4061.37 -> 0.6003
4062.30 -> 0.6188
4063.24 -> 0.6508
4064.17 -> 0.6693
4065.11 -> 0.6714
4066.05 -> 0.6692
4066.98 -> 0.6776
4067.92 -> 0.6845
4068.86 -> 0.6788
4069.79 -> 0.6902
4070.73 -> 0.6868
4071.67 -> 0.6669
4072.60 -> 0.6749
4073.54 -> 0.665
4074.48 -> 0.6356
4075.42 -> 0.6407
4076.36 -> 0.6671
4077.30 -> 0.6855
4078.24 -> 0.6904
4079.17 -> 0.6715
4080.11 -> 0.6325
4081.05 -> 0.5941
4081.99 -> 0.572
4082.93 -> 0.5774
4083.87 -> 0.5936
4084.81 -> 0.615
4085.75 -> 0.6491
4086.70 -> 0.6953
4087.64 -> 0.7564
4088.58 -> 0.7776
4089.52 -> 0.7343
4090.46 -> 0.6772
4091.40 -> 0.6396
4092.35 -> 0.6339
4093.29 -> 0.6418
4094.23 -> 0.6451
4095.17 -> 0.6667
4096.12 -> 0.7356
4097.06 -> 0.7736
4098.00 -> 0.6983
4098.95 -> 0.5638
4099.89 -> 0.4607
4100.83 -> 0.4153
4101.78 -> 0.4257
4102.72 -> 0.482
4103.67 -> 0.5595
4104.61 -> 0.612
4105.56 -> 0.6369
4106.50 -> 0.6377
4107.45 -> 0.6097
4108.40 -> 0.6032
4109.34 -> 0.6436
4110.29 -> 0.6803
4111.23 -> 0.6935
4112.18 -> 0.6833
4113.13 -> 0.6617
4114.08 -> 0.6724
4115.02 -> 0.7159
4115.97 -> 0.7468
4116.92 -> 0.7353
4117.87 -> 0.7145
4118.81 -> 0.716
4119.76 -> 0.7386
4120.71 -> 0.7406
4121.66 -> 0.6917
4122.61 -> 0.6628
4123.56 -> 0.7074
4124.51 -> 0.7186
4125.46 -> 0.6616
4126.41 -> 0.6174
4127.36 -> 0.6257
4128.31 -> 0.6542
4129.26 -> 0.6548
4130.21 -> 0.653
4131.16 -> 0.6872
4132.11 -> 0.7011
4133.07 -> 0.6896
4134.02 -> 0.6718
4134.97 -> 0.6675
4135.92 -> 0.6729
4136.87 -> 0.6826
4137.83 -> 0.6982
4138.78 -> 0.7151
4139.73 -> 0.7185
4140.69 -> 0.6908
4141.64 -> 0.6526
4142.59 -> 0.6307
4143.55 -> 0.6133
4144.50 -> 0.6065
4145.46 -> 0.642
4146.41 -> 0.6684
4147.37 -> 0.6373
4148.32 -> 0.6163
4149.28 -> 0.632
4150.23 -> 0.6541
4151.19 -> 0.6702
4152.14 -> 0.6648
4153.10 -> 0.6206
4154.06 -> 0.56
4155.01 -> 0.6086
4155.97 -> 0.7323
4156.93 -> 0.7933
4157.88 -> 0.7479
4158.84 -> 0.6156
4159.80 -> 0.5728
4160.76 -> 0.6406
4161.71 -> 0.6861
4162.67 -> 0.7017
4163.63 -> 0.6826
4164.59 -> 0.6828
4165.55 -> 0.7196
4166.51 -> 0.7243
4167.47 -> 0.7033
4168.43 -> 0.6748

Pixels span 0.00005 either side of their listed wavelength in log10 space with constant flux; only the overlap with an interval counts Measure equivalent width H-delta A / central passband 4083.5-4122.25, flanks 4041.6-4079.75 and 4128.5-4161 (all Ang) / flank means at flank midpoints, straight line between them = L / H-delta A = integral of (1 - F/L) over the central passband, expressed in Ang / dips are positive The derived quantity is 1.0 Ang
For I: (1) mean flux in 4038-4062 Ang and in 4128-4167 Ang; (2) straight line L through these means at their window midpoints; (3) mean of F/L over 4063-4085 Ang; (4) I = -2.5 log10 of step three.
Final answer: 0.07 mag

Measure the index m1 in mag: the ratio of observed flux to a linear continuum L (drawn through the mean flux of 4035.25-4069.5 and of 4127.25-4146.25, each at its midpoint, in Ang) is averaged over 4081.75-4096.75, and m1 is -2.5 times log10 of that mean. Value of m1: 0.032 mag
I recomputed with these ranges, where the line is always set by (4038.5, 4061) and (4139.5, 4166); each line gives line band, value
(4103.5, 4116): 0.039 mag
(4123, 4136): -0.002 mag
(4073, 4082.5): 0.075 mag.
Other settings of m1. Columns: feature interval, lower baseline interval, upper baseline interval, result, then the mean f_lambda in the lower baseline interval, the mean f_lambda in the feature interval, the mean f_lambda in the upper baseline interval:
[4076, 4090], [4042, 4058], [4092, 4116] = -0.012 mag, 0.699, 0.661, 0.625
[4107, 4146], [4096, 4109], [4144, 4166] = -0.100 mag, 0.584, 0.677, 0.659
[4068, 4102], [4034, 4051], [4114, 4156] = 0.078 mag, 0.716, 0.647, 0.671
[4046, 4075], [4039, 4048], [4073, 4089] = -0.028 mag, 0.678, 0.685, 0.653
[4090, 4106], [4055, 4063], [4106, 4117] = 0.110 mag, 0.66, 0.604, 0.671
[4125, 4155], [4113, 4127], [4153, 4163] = 0.042 mag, 0.7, 0.655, 0.663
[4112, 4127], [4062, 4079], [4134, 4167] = -0.051 mag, 0.669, 0.699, 0.666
